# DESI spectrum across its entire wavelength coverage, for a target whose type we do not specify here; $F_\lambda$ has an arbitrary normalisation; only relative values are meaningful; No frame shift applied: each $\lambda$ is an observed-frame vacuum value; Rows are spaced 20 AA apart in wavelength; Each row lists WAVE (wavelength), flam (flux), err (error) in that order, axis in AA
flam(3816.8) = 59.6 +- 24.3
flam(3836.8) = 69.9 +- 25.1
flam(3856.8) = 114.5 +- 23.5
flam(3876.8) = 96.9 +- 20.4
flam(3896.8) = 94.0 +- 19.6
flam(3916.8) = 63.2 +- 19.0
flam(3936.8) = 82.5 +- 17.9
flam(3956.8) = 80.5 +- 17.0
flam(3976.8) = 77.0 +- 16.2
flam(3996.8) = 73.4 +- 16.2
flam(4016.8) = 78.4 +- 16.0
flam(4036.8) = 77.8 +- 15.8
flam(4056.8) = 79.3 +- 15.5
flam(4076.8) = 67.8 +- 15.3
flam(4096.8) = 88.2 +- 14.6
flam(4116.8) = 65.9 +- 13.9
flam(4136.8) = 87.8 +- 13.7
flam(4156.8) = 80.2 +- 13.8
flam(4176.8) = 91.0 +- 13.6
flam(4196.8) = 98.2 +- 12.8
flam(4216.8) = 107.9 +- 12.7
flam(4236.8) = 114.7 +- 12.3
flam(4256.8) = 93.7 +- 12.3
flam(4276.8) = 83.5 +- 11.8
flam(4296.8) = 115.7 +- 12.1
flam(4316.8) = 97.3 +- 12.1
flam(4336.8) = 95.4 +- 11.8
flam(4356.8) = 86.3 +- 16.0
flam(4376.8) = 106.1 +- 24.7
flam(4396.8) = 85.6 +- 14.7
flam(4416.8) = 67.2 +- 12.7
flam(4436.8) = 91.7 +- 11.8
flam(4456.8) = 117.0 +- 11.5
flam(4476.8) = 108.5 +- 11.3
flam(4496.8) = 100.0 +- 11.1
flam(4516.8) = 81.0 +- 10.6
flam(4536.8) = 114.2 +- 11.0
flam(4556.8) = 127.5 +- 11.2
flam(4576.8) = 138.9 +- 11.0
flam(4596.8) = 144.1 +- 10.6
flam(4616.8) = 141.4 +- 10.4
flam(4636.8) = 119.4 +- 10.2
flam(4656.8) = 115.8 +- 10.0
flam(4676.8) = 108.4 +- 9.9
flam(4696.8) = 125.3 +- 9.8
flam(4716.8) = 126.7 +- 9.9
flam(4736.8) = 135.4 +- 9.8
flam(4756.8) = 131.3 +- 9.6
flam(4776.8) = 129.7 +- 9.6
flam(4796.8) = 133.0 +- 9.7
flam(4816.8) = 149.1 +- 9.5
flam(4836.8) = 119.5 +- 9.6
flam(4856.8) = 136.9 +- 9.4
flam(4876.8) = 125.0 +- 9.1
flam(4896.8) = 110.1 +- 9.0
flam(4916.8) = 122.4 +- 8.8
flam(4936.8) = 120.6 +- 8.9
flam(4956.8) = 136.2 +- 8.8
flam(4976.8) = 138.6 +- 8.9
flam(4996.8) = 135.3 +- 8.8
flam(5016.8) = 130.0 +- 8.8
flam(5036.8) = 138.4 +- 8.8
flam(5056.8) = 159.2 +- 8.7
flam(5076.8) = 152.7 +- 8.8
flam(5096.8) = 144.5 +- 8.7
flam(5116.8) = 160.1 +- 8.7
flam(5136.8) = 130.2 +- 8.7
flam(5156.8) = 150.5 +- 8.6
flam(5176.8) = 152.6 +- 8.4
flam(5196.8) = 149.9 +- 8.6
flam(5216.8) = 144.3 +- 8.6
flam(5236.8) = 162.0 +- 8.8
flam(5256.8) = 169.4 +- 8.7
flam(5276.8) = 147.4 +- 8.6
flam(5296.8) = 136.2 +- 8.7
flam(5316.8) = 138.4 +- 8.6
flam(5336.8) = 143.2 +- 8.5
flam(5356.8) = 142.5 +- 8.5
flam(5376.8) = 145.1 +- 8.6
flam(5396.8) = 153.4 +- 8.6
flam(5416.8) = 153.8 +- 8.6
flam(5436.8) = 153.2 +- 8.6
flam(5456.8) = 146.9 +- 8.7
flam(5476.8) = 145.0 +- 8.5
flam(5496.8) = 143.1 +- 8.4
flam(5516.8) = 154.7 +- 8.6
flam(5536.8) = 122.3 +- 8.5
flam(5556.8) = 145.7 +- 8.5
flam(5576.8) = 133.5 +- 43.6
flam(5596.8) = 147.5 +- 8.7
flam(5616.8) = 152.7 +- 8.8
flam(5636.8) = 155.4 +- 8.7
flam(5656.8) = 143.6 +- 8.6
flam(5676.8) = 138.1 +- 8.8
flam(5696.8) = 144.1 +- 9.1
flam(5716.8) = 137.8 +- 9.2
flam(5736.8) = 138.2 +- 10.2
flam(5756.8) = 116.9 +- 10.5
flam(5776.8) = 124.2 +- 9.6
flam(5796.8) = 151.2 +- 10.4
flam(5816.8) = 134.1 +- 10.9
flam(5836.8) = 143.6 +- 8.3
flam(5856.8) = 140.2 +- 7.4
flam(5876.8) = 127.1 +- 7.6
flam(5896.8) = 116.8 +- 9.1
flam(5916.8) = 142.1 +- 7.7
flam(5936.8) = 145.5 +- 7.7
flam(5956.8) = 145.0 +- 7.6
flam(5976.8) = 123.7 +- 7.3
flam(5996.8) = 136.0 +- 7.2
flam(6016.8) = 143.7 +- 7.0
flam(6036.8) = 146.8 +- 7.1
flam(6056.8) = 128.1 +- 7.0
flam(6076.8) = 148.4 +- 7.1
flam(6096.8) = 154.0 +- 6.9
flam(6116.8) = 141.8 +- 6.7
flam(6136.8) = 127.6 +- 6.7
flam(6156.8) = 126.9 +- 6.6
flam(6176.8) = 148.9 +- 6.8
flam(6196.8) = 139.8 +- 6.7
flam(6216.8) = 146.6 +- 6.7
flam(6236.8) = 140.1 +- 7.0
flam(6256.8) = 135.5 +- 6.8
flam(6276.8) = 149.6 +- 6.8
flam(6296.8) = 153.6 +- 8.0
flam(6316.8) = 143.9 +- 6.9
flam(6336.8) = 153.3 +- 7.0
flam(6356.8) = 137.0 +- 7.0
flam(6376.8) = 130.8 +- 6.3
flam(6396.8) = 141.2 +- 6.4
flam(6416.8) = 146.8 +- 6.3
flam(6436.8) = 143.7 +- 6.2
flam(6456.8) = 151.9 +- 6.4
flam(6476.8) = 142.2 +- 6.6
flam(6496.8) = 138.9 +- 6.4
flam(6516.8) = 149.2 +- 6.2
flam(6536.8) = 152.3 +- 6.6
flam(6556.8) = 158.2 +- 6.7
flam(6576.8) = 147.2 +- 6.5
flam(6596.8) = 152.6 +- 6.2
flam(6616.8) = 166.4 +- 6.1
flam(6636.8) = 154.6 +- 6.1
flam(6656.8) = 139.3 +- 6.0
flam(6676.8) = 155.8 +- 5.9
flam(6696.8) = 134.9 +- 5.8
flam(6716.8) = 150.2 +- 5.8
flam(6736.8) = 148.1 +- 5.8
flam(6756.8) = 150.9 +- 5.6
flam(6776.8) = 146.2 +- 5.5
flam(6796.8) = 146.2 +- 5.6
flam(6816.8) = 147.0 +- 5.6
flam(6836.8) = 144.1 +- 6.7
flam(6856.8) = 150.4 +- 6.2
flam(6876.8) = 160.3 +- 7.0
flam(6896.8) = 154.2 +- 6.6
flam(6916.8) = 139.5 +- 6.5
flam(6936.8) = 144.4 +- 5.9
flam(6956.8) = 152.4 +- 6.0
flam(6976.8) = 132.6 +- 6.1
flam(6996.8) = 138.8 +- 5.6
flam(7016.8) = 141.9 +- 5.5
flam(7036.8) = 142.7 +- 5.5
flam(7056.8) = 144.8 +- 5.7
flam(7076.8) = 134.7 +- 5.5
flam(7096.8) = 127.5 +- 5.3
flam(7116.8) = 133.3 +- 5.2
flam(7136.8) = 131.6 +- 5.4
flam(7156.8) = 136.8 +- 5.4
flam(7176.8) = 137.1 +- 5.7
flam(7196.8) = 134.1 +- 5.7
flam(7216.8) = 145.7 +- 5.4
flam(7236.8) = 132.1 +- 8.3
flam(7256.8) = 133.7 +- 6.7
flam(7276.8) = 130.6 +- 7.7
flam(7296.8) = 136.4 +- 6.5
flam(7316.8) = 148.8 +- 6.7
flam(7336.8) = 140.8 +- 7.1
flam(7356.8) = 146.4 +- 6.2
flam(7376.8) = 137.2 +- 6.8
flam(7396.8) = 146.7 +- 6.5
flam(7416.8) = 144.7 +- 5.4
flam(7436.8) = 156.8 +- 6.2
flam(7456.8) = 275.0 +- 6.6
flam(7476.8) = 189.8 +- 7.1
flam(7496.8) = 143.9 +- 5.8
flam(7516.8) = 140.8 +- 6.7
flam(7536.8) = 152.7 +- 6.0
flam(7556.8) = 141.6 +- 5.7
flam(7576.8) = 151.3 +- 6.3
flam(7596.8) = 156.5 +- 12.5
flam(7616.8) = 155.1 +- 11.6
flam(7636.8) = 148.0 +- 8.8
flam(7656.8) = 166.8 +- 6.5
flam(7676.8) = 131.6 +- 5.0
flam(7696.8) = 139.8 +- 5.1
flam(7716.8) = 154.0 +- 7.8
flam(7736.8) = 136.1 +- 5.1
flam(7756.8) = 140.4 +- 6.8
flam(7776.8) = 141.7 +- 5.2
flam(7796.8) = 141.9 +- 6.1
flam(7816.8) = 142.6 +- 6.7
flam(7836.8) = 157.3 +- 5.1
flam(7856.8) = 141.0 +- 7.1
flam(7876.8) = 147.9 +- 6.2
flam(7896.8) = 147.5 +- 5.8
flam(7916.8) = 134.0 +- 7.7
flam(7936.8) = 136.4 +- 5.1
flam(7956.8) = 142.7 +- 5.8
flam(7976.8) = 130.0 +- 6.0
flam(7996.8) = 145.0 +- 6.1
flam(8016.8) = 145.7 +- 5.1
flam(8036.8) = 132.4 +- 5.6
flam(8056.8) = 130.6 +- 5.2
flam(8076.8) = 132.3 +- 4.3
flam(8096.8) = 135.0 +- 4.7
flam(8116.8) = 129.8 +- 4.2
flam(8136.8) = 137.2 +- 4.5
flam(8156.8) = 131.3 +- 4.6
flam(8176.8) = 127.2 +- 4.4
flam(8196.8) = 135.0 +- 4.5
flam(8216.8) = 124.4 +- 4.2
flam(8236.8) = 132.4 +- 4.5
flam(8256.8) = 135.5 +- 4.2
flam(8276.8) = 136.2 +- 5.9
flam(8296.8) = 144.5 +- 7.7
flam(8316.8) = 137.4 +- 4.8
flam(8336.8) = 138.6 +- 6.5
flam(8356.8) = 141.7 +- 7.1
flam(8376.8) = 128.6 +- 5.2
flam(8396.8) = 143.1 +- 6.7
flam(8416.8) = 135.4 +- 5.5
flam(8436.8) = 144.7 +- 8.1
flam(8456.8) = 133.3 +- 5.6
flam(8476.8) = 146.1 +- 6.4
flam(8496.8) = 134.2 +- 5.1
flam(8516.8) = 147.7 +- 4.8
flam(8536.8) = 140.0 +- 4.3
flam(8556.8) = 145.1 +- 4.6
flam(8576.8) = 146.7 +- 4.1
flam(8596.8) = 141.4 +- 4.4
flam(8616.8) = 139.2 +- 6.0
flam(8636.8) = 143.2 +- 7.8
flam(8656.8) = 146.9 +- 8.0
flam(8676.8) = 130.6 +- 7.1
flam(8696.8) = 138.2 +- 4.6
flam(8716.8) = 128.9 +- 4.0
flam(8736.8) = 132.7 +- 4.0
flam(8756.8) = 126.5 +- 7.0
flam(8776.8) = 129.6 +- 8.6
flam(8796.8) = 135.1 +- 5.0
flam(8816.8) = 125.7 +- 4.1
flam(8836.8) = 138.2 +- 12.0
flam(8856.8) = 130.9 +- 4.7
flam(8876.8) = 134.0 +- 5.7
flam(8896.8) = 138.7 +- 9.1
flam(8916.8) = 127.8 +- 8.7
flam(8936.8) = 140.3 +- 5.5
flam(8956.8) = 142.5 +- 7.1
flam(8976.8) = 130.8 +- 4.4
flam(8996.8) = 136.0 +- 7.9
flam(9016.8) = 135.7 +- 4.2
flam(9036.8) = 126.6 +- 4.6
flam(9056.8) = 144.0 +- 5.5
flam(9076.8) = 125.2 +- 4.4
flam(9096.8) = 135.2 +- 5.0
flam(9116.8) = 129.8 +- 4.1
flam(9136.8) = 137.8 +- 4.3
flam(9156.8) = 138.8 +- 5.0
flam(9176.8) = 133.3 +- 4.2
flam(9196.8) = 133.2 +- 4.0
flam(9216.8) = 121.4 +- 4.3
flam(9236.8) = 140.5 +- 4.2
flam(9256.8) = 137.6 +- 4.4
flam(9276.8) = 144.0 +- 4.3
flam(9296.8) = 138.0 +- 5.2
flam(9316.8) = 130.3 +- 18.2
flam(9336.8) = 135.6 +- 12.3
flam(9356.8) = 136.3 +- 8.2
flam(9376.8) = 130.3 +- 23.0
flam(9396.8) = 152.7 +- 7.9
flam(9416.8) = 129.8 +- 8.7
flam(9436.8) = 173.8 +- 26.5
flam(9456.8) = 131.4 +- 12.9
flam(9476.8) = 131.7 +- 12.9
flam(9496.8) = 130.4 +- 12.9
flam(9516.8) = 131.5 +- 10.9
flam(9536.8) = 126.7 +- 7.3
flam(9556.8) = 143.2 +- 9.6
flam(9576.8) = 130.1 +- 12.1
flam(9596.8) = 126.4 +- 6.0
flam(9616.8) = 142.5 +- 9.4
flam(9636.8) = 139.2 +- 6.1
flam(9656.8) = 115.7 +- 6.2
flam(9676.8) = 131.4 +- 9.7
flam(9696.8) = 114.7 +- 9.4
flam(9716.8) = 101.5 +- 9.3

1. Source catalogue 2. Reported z 0.14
